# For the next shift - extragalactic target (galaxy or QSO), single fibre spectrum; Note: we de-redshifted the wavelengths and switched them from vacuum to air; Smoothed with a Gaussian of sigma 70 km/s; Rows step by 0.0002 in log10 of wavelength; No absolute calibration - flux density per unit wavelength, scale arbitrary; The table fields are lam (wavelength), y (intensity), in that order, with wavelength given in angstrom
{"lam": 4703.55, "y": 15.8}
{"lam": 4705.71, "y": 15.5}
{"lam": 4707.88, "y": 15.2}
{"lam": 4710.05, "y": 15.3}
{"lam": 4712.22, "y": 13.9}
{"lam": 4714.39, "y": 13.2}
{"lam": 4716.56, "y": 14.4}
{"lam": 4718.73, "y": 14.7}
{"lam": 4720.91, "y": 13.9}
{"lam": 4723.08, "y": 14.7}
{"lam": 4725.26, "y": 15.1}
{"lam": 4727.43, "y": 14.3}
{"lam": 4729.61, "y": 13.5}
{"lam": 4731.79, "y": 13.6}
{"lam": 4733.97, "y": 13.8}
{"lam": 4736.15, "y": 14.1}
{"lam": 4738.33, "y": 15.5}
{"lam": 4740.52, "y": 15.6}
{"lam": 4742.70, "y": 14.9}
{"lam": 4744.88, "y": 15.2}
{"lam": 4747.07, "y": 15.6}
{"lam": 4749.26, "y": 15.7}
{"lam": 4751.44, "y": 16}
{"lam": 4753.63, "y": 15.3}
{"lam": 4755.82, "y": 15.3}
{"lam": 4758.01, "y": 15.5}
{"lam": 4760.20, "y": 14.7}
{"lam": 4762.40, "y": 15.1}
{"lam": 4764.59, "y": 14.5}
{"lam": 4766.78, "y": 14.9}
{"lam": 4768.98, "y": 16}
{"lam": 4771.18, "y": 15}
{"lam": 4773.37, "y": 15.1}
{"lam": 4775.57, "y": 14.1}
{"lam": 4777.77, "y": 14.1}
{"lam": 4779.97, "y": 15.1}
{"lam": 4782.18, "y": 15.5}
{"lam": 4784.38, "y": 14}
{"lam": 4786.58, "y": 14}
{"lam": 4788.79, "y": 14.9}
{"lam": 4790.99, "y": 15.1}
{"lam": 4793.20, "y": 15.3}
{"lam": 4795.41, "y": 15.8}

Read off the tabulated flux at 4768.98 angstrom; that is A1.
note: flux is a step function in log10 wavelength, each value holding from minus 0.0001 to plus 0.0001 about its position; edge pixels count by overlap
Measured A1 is 16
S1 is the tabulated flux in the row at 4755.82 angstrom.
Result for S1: 15.3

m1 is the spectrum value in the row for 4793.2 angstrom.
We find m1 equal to 15.3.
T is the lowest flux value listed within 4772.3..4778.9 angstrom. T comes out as 14.1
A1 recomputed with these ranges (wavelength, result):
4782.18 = 15.5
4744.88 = 15.2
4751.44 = 16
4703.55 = 15.8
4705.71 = 15.5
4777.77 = 14.1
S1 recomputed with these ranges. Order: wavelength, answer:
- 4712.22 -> 13.9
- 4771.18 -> 15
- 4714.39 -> 13.2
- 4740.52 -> 15.6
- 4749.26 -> 15.7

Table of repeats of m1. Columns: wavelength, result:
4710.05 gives 15.3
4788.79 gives 14.9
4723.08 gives 14.7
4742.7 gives 14.9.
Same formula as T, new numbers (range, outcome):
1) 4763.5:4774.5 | 14.5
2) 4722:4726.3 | 14.7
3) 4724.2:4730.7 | 13.5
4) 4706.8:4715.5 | 13.2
